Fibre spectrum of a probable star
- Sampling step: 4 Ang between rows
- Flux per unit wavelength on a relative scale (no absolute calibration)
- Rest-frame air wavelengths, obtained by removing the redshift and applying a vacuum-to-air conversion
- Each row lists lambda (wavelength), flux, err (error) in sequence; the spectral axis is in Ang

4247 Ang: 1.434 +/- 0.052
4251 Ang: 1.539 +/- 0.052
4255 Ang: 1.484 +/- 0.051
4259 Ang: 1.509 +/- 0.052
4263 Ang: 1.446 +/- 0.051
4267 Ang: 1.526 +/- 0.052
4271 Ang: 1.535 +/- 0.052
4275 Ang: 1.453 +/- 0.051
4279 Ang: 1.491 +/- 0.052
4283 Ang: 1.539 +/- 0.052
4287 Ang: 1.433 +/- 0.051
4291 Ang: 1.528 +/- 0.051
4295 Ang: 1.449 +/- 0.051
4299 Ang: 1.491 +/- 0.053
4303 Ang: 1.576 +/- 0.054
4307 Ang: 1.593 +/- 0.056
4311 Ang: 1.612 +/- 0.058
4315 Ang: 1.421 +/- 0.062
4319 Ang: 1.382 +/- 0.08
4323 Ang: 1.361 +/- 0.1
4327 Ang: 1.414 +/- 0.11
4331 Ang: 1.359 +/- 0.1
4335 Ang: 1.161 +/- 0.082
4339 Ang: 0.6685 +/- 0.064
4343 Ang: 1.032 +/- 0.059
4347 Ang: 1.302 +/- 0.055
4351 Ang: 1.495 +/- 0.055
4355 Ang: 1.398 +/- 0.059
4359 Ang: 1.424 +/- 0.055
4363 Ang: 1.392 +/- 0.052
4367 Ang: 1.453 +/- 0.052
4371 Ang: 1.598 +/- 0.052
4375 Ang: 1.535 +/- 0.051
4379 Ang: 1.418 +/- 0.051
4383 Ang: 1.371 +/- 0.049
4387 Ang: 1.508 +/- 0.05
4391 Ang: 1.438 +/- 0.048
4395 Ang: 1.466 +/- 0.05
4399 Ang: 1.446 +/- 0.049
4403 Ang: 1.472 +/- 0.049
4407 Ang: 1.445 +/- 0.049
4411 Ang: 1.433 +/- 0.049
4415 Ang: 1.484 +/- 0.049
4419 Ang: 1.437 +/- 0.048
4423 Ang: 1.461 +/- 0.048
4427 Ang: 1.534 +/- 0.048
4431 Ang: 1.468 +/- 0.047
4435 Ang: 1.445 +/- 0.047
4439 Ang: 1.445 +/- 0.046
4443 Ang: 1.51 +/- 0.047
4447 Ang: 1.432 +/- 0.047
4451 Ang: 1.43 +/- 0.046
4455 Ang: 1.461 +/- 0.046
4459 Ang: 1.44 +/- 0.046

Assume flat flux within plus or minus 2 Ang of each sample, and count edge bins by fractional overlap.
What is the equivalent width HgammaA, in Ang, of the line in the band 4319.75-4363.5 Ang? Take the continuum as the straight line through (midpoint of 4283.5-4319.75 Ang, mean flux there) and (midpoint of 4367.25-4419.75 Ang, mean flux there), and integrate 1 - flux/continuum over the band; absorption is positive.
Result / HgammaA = 6.3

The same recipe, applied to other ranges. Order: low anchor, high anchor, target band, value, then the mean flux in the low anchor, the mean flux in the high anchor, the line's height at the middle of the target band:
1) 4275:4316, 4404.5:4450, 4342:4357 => 1.7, 1.51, 1.46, 1.49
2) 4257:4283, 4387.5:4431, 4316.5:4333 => 1.2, 1.5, 1.46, 1.48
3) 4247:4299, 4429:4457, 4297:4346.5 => 4.8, 1.49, 1.46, 1.48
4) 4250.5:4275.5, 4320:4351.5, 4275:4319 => -4.5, 1.5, 1.22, 1.37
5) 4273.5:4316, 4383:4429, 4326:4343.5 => 4.4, 1.51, 1.46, 1.49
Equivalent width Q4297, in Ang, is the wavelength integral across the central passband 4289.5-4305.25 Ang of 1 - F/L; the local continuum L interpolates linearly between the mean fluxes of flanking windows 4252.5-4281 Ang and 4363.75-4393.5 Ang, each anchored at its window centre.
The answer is -0.3 Ang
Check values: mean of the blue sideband 1.49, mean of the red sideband 1.47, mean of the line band 1.51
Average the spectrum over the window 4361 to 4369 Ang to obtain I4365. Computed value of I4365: 1.42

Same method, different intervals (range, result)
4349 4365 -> 1.43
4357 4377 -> 1.48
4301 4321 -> 1.52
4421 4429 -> 1.5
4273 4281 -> 1.47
